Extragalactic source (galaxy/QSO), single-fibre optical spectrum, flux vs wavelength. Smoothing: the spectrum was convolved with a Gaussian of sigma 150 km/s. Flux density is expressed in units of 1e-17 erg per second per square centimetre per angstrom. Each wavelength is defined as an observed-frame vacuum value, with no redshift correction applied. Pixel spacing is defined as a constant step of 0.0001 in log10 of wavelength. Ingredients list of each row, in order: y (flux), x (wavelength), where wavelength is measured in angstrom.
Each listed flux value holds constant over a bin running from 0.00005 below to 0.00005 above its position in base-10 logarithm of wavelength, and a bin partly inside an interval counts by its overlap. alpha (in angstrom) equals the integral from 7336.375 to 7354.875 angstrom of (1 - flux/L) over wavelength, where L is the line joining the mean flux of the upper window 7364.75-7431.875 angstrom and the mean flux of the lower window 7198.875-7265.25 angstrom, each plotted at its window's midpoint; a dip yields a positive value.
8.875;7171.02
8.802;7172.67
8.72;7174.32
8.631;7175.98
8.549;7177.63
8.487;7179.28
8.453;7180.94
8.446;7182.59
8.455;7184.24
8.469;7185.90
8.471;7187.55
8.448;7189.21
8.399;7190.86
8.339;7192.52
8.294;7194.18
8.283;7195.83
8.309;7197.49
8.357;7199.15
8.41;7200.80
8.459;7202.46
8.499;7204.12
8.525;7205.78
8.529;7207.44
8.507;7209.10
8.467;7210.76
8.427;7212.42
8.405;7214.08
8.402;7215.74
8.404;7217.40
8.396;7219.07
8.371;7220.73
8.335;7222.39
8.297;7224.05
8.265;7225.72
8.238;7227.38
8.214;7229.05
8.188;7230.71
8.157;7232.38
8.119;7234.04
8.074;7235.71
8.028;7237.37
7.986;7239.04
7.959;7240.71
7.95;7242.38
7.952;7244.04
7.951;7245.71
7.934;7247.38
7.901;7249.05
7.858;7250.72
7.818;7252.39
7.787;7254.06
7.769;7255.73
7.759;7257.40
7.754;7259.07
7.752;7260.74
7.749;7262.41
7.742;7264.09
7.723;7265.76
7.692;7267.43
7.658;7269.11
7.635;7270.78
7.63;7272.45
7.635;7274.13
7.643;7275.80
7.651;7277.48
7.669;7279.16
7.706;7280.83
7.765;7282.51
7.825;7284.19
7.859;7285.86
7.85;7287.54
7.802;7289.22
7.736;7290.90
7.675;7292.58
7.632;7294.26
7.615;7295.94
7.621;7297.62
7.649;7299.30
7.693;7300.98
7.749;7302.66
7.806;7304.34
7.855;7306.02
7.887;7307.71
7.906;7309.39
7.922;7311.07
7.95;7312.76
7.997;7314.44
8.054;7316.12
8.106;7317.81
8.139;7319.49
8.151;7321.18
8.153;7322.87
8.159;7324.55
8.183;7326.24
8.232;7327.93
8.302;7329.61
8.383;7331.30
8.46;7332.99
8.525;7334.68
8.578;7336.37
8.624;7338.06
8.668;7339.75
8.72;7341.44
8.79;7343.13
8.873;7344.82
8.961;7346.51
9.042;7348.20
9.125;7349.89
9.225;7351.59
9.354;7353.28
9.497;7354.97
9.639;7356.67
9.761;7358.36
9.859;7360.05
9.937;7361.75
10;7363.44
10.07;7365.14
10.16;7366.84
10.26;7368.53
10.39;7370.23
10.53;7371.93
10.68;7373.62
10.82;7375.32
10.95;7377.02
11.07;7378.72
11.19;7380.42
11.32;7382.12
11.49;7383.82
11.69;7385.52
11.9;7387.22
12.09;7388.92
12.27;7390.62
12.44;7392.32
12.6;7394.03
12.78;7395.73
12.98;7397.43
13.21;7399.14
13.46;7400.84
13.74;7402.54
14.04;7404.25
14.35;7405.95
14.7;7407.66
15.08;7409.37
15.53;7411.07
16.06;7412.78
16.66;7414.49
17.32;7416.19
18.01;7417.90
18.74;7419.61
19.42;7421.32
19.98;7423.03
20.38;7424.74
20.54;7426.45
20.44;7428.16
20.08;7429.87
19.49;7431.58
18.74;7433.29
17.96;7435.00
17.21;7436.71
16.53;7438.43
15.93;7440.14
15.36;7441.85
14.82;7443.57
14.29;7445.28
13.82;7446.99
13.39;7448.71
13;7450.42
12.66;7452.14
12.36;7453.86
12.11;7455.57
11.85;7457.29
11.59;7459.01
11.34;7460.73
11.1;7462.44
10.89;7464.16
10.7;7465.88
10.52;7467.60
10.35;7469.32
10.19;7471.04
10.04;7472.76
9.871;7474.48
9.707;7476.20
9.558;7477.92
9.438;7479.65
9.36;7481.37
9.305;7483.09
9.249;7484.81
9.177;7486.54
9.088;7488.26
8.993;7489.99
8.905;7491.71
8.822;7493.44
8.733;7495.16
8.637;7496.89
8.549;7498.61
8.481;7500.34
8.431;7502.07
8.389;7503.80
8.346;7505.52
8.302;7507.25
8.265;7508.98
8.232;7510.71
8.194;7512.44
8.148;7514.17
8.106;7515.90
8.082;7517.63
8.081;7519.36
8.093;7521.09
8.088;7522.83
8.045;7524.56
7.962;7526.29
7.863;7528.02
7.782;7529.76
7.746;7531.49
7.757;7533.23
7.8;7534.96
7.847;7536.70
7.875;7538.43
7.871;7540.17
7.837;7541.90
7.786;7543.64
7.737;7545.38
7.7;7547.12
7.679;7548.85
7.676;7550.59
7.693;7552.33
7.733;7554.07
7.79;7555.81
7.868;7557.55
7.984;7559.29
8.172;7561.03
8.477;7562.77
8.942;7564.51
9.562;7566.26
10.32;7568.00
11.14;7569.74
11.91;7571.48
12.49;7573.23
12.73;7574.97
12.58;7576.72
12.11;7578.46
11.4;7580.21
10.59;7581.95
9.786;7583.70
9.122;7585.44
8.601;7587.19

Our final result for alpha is 5.0 angstrom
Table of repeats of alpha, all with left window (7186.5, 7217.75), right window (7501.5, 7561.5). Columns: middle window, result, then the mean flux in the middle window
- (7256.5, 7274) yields 1.3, 7.71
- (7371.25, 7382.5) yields -3.8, 10.9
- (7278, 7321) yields 2.4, 7.82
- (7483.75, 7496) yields -1.5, 9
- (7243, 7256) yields 0.7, 7.88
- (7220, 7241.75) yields 0.6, 8.17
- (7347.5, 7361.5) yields -2.1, 9.46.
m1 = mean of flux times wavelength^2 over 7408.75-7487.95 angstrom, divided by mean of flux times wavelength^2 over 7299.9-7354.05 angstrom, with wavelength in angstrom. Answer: 1.74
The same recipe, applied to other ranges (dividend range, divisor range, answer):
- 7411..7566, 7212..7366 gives 1.42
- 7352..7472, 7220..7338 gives 1.76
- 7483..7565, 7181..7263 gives 1.08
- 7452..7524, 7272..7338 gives 1.25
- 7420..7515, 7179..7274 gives 1.59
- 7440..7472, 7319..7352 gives 1.49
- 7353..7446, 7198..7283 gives 1.82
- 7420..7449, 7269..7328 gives 2.34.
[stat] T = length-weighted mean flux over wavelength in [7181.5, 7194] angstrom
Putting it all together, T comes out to 8.43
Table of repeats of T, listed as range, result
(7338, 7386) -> 9.97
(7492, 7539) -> 8.18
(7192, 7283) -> 8.06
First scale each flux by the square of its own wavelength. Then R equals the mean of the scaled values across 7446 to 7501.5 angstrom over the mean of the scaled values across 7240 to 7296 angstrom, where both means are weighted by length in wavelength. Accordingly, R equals 1.41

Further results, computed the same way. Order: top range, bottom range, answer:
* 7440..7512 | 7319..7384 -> 1.14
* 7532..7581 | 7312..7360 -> 1.11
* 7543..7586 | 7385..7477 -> 0.68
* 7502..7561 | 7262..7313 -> 1.10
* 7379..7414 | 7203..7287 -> 1.71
